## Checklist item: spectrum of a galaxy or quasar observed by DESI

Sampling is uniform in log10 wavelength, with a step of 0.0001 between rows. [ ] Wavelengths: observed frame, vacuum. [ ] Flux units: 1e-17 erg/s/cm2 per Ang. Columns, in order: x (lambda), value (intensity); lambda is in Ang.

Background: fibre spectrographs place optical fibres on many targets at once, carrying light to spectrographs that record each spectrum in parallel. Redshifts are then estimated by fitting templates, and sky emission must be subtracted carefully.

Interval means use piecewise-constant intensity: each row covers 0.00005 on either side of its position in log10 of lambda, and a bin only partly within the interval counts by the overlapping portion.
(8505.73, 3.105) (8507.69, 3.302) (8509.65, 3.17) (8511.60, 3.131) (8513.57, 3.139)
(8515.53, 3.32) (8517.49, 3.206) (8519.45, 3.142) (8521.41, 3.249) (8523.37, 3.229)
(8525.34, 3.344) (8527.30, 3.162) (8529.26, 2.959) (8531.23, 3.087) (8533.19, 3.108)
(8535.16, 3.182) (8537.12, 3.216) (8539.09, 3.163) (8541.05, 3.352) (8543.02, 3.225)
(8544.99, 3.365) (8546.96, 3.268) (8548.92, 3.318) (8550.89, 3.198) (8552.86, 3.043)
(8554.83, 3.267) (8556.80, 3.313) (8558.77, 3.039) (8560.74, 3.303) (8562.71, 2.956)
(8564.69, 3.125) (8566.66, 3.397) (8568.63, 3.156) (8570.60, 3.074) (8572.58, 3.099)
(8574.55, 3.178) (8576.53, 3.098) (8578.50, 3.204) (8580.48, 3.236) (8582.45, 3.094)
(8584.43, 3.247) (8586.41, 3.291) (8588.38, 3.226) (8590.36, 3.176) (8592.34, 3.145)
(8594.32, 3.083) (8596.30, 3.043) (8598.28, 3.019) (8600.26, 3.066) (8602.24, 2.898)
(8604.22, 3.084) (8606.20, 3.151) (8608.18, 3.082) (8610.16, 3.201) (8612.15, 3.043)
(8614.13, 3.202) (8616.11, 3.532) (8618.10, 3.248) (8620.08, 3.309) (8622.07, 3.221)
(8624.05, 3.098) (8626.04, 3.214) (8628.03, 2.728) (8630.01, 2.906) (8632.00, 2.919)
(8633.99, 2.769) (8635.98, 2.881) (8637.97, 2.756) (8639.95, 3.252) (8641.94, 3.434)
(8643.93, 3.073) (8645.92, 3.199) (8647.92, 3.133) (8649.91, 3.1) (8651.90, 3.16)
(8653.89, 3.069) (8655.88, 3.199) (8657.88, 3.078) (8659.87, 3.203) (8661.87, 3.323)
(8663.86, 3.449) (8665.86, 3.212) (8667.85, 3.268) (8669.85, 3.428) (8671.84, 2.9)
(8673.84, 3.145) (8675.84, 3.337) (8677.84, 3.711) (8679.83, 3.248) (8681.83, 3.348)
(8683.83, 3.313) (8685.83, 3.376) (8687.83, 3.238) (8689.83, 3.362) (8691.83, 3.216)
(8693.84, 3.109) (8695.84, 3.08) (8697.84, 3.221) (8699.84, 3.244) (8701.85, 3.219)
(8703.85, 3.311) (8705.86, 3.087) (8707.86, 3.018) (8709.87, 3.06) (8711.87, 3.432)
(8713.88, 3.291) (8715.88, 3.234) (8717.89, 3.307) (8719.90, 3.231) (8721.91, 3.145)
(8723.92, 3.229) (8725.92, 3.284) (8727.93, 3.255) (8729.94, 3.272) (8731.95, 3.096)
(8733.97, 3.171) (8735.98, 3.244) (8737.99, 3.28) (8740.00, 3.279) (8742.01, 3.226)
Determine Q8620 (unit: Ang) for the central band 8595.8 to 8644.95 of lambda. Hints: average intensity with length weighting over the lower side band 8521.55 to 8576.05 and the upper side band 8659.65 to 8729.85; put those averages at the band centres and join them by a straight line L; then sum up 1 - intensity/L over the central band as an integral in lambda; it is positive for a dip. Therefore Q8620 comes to 2.06 Ang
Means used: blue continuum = 3.19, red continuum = 3.25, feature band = 3.09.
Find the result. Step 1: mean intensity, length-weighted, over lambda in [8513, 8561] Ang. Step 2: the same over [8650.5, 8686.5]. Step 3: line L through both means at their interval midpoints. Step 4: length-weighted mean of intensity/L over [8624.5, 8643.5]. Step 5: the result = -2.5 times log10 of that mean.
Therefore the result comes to 0.090 mag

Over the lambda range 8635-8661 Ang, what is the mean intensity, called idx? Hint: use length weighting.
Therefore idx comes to 3.12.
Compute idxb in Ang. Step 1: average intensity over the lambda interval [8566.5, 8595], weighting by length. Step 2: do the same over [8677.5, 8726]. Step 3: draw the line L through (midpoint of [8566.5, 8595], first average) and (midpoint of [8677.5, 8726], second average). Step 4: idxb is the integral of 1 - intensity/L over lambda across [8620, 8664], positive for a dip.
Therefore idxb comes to 1.6 Ang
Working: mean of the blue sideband 3.18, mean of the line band 3.1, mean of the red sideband 3.25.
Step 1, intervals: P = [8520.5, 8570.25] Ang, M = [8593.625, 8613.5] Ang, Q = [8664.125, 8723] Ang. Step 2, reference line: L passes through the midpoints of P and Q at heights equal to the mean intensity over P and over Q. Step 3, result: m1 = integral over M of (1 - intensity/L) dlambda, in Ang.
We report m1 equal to 0.9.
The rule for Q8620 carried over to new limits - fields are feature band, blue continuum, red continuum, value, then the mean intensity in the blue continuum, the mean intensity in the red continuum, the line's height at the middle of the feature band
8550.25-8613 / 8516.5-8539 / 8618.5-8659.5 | -0.29 Ang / 3.17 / 3.08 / 3.13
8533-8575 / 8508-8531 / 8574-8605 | -0.54 Ang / 3.19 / 3.13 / 3.16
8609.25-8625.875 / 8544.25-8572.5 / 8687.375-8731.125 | -0.13 Ang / 3.2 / 3.22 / 3.21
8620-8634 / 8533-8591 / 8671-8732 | 0.86 Ang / 3.2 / 3.24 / 3.22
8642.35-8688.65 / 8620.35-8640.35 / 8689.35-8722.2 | -2.35 Ang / 2.98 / 3.21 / 3.09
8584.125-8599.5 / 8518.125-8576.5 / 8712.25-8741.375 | 0.26 Ang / 3.19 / 3.24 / 3.2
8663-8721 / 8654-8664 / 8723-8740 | -0.54 Ang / 3.22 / 3.23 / 3.22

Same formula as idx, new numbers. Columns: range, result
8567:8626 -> 3.16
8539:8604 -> 3.17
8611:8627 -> 3.23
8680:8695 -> 3.27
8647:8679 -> 3.23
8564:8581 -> 3.17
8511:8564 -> 3.2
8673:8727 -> 3.25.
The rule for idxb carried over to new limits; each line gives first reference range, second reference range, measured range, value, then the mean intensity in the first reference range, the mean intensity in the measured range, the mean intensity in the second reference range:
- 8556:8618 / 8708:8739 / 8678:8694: -0.49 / 3.15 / 3.31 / 3.23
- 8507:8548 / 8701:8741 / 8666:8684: -0.43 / 3.21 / 3.3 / 3.22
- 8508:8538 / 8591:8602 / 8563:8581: -0.37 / 3.18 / 3.16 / 3.06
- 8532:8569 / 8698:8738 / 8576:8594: 0.13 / 3.21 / 3.19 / 3.22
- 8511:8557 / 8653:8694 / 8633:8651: 1.03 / 3.21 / 3.07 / 3.27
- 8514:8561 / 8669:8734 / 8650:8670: 0.05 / 3.21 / 3.22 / 3.24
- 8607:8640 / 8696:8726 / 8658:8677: -0.61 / 3.08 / 3.25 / 3.22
